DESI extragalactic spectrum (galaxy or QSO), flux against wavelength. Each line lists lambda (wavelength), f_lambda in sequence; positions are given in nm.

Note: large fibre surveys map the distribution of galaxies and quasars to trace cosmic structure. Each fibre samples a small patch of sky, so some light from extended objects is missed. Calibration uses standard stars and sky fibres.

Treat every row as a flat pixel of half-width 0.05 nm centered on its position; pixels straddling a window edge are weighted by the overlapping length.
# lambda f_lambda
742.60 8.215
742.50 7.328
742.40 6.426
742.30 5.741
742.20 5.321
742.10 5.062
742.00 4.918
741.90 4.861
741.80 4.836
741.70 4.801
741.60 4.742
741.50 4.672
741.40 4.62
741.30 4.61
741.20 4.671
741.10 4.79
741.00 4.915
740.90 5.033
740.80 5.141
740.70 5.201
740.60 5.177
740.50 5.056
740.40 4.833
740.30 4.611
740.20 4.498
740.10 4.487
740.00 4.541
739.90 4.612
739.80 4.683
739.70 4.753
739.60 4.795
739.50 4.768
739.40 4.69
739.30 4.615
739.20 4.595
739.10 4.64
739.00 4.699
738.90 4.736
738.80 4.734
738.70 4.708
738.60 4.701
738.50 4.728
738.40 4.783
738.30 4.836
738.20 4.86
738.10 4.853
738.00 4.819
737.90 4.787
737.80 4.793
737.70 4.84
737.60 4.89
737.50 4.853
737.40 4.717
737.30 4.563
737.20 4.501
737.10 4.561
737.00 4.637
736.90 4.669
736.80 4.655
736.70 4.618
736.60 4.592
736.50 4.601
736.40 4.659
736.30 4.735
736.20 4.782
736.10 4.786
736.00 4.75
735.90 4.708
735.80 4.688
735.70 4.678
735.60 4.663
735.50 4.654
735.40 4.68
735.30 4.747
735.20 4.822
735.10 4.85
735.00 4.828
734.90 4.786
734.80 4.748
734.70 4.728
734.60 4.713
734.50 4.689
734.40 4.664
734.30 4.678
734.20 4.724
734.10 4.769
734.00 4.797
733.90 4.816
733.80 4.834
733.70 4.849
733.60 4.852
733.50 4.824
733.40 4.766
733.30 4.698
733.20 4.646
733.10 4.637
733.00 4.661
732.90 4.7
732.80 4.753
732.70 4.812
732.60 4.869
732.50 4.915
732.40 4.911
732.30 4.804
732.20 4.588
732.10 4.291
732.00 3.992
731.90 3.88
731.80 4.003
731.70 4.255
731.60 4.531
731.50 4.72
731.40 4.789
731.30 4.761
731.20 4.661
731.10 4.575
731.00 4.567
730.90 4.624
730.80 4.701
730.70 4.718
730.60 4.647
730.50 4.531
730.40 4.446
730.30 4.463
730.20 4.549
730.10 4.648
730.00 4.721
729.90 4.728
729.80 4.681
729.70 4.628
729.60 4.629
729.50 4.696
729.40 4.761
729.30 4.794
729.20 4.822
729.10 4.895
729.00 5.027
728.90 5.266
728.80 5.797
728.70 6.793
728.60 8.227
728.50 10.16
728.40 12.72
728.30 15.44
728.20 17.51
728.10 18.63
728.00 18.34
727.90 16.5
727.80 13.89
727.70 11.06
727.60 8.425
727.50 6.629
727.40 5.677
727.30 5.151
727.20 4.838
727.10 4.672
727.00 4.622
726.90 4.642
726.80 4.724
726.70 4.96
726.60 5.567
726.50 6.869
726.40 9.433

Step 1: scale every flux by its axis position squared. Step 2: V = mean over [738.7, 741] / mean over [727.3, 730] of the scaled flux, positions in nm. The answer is 0.57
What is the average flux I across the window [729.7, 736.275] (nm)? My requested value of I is 4.67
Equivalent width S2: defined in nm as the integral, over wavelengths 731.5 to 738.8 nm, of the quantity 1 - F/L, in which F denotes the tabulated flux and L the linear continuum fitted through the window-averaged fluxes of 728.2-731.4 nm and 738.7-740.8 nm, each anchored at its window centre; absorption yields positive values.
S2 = 0.78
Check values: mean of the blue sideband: 5.87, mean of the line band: 4.69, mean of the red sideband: 4.75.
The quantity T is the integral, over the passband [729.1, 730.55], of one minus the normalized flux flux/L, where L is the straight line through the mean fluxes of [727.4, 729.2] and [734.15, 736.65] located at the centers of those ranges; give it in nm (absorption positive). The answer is 0.73 nm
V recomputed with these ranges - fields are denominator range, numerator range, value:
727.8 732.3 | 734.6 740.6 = 0.73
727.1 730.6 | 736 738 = 0.62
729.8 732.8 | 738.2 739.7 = 1.05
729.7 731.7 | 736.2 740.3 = 1.04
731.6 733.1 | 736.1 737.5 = 1.04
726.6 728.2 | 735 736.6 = 0.54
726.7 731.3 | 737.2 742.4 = 0.71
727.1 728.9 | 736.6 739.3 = 0.46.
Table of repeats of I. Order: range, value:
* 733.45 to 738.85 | 4.74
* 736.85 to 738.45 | 4.75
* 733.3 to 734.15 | 4.81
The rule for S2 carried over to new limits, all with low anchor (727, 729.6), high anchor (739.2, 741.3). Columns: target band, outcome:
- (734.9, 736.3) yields 0.355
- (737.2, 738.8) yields 0.222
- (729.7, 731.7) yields 0.845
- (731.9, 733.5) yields 0.585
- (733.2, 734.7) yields 0.467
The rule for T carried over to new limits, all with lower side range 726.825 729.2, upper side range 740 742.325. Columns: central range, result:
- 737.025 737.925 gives 0.202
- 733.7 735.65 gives 0.628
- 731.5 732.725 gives 0.524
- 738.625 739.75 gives 0.168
